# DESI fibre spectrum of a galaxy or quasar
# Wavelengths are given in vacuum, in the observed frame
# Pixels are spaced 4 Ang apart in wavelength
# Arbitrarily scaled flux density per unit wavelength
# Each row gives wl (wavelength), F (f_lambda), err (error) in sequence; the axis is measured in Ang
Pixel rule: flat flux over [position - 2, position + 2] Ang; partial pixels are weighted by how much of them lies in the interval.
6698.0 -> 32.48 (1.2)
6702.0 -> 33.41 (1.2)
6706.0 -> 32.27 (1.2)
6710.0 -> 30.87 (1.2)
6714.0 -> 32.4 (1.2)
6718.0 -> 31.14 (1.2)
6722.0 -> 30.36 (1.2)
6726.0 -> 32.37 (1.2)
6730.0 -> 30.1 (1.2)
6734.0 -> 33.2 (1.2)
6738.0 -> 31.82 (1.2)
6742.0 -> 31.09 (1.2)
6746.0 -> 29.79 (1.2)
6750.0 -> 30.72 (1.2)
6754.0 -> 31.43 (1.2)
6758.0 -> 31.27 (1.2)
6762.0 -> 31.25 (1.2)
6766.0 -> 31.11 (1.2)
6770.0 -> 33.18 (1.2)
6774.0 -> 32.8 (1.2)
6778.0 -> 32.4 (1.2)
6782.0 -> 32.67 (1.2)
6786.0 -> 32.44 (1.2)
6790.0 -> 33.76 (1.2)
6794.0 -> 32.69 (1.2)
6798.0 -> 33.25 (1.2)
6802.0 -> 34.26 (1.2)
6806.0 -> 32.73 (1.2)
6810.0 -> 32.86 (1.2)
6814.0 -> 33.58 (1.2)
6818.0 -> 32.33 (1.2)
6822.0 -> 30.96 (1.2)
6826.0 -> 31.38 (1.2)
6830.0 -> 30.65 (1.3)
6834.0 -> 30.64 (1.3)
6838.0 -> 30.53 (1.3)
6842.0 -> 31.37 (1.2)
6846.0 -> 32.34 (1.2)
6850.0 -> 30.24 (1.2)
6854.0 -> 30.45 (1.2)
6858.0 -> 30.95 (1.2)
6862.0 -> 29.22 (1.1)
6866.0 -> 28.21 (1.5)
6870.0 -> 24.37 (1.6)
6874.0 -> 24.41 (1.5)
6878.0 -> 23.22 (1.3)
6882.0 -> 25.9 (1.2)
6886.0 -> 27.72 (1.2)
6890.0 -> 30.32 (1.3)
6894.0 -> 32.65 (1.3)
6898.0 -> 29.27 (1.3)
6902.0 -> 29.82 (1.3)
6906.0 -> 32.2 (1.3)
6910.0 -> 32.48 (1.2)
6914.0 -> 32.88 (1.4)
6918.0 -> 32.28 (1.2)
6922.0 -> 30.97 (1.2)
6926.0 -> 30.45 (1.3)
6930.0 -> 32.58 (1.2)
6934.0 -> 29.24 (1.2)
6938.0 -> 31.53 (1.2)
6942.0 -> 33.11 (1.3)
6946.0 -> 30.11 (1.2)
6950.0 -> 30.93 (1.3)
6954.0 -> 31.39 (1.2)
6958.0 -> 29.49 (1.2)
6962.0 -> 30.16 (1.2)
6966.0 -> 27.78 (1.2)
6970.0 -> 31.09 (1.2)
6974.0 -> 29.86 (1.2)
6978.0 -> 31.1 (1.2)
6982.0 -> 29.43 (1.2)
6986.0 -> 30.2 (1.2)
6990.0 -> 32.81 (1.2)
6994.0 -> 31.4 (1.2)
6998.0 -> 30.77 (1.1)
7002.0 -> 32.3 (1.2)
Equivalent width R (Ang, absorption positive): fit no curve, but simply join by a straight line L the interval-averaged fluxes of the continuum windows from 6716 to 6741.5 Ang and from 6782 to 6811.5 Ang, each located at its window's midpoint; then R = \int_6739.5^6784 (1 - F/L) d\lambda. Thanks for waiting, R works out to 0.91 Ang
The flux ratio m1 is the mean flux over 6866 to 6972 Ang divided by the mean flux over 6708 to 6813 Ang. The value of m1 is 0.93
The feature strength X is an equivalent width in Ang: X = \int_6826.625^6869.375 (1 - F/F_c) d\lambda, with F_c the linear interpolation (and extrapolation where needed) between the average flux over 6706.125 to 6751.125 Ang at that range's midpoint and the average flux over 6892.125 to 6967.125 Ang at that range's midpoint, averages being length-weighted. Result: 1.2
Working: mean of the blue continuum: 31.3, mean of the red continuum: 31.1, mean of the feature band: 30.3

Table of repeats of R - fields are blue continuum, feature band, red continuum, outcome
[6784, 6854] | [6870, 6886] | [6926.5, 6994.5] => 3.4 Ang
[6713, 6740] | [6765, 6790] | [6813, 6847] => -0.8 Ang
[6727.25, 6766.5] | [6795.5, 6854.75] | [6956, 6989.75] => -2.1 Ang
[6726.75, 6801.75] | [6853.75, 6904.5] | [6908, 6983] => 5.1 Ang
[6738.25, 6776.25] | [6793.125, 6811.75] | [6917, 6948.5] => -1.1 Ang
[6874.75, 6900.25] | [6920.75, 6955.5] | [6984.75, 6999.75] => -1.8 Ang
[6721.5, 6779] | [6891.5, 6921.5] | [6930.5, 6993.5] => -0.7 Ang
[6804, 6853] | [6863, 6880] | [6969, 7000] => 3.3 Ang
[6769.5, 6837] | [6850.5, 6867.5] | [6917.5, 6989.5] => 1.1 Ang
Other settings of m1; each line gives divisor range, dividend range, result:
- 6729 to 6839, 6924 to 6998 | 0.96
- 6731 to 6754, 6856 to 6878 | 0.86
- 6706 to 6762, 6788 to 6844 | 1.03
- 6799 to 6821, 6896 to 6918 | 0.95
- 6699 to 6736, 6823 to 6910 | 0.92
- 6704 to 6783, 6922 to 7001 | 0.97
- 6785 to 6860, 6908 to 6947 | 0.99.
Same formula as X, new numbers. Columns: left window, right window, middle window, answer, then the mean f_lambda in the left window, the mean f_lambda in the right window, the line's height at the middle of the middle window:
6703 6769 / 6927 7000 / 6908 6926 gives -0.6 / 31.4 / 30.7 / 30.9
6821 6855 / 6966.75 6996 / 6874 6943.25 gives 1.5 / 31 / 30.7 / 30.8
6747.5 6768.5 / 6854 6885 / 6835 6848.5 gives -1.6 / 31.2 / 26.9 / 28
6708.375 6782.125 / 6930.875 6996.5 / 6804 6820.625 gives -0.8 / 31.6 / 30.6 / 31.3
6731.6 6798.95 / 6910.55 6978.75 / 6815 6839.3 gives 0.3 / 32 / 30.9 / 31.6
